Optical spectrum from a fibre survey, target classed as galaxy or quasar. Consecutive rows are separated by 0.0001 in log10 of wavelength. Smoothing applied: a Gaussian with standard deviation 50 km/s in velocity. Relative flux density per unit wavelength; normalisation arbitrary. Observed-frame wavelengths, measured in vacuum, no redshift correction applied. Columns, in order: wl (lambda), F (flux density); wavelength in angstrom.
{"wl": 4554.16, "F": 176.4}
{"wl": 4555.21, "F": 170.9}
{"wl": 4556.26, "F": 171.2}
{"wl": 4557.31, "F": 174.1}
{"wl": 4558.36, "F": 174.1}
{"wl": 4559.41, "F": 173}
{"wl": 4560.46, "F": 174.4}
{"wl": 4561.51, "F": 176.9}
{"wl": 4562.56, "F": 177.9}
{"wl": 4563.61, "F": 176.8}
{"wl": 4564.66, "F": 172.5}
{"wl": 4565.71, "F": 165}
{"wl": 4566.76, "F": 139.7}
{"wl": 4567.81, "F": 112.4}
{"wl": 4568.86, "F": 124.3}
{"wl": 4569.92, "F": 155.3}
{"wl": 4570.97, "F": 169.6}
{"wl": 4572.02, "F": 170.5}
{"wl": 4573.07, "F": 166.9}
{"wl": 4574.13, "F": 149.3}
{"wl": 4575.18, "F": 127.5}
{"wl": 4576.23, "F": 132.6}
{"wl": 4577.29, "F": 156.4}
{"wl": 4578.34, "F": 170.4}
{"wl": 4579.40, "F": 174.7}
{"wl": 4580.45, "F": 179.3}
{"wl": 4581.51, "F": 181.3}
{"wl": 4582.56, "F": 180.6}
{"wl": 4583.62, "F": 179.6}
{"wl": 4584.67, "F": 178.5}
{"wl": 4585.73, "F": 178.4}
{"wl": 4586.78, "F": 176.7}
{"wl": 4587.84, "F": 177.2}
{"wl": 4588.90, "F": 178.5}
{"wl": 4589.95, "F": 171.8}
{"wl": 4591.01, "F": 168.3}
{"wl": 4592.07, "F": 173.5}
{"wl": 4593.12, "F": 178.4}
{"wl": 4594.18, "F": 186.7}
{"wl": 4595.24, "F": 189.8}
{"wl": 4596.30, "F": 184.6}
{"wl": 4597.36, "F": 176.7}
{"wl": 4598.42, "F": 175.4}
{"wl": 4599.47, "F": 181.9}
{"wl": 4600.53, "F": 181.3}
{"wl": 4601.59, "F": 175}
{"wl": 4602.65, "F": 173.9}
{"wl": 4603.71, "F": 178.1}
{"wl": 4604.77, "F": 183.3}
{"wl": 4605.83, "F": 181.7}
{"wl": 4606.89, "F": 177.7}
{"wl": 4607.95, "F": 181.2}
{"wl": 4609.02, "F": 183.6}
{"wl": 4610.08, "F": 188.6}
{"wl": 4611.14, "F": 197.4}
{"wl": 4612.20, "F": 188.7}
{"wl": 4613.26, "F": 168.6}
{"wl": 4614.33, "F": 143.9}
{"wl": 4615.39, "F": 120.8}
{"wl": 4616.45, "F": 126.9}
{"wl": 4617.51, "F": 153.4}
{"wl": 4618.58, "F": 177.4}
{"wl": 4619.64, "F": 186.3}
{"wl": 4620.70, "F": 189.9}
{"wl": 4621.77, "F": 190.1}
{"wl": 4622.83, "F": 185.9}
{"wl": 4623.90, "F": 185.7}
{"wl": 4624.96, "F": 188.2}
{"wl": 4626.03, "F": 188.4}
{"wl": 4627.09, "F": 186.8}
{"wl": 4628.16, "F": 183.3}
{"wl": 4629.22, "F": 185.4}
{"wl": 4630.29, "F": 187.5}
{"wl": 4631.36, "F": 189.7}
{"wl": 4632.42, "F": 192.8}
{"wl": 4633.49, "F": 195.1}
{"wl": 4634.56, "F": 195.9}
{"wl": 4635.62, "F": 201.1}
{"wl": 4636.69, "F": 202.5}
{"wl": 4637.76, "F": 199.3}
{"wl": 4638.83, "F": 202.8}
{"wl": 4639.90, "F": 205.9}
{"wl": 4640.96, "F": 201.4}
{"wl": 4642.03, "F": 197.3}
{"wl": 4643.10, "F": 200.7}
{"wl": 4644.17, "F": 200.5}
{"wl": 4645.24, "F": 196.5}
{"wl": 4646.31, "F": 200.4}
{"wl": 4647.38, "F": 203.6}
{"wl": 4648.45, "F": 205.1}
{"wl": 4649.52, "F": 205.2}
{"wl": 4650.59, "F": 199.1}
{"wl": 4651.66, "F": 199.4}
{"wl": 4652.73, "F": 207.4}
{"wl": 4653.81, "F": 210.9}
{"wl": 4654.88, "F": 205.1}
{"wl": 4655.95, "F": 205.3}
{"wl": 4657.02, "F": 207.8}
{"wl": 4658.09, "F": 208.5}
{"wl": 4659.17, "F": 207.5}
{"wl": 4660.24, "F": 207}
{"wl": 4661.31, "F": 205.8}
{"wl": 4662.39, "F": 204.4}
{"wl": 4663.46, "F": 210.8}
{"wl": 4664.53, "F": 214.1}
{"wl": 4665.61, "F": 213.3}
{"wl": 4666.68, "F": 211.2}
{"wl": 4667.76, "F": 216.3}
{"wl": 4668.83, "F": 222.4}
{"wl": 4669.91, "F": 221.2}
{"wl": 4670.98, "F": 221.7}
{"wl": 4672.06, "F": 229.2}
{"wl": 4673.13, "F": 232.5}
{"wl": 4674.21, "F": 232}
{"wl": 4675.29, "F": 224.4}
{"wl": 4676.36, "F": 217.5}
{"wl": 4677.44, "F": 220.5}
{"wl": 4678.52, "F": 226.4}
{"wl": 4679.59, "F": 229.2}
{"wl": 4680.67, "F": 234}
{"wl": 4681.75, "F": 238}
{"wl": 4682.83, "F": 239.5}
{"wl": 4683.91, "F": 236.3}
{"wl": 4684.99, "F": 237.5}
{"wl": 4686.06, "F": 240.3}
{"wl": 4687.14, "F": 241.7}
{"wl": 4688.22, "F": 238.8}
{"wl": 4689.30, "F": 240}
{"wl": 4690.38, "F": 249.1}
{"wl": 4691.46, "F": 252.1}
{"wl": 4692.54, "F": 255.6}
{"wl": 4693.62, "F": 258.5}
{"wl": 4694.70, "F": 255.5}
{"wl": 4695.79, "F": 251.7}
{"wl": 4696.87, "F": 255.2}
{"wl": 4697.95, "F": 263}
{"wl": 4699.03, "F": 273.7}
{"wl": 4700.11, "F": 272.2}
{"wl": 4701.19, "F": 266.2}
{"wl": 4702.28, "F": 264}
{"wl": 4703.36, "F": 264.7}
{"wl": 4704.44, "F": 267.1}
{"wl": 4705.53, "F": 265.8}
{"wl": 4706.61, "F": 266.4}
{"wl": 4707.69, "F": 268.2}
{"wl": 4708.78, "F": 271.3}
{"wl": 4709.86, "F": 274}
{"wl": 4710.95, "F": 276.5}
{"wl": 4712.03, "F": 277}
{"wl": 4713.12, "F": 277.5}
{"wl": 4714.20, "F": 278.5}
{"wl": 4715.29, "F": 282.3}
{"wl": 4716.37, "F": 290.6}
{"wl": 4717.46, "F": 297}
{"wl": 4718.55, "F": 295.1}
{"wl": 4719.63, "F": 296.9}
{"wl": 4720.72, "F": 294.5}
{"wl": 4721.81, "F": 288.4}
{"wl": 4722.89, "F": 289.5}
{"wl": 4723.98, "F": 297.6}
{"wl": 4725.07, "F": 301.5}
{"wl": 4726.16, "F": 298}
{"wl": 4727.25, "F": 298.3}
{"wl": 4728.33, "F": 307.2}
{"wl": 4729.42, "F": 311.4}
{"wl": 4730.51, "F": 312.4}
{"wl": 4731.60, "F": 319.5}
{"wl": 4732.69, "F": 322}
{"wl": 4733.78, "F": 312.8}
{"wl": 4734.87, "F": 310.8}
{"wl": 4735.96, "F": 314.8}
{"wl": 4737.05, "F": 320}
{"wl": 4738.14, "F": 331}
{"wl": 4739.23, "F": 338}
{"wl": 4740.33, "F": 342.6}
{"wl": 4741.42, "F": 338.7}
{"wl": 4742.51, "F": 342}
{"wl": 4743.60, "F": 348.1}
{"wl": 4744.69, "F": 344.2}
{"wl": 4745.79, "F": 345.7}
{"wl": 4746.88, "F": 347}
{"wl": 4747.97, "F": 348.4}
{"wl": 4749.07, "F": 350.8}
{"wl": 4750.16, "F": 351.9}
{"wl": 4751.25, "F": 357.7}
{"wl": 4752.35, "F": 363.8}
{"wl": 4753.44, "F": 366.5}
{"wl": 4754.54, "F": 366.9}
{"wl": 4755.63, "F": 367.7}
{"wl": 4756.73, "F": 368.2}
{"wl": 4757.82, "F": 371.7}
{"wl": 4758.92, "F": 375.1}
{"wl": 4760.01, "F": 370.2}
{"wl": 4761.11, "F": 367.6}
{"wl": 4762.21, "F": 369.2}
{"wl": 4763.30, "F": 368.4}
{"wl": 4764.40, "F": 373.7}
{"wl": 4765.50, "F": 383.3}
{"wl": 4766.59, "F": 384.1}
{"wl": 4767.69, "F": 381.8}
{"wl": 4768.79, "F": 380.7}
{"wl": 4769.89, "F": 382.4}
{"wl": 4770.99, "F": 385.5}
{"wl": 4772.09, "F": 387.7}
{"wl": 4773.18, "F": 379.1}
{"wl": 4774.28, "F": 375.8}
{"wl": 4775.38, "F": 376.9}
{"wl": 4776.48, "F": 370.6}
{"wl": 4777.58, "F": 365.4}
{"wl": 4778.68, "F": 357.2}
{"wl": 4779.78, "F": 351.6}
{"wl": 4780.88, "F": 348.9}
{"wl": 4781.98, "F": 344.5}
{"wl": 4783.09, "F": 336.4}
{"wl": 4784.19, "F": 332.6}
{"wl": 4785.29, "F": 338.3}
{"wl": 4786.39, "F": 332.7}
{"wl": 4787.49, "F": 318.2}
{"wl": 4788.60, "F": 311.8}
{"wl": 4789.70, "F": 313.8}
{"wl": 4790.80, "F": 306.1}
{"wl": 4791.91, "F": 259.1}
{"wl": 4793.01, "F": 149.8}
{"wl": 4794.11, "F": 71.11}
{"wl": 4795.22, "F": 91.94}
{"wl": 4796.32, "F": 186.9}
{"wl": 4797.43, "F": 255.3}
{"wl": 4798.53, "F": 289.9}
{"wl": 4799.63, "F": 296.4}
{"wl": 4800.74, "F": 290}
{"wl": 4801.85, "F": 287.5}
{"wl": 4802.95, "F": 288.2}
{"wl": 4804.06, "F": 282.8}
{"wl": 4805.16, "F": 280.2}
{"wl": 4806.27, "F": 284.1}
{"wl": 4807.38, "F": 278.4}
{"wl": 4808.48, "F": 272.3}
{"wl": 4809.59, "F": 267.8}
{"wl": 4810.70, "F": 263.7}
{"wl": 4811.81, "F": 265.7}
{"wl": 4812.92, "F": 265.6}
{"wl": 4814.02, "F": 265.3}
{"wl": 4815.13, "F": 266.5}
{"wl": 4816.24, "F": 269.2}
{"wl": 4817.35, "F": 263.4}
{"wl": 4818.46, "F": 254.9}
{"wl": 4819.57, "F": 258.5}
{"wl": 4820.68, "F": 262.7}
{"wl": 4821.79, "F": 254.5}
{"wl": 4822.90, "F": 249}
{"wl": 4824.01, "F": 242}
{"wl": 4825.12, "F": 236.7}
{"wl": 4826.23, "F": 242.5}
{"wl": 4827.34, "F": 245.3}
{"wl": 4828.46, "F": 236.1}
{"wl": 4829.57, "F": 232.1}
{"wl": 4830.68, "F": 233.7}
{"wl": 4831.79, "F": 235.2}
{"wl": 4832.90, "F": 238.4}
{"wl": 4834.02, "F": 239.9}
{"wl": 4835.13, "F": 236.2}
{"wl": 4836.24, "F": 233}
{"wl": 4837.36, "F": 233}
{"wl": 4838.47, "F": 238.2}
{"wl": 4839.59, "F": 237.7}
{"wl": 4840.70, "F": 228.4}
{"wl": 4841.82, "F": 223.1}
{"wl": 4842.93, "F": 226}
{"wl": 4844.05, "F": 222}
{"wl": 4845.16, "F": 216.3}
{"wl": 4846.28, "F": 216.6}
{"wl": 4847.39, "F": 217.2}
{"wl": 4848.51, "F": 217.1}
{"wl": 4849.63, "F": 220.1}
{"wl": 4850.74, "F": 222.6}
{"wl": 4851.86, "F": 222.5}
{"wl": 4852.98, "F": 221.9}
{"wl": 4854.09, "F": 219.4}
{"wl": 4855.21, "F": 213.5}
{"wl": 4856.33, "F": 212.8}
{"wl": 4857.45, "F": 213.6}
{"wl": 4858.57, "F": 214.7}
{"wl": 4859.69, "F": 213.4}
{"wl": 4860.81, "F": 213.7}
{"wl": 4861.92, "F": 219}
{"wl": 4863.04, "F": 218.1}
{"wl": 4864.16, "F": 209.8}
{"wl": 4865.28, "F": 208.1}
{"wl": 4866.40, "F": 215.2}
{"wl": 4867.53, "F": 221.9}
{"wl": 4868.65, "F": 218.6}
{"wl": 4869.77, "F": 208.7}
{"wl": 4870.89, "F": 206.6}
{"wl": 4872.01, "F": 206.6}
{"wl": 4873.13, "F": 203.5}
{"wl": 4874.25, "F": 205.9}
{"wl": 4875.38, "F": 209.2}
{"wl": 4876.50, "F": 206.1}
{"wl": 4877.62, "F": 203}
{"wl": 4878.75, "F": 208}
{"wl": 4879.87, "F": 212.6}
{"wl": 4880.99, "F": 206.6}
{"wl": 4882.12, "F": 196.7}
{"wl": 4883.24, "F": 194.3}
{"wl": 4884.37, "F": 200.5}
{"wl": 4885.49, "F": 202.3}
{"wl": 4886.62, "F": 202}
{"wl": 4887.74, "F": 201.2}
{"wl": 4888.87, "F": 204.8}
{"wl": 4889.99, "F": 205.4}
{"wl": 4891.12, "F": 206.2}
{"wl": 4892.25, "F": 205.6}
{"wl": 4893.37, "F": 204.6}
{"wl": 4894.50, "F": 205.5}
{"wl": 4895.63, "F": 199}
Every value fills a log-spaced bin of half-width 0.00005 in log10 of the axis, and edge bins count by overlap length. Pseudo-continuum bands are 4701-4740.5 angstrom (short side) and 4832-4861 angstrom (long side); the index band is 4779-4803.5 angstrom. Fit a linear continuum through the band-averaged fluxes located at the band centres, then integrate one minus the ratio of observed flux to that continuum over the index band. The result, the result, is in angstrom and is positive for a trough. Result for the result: -2.2 angstrom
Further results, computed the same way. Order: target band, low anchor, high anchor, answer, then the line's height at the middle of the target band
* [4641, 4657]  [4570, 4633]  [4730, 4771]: 2.0 angstrom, 232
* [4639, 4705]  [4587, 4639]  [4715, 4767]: 6.6 angstrom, 252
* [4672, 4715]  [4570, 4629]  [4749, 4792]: 3.7 angstrom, 275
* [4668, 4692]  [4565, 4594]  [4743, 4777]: 3.9 angstrom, 278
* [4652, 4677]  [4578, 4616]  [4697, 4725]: 2.4 angstrom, 237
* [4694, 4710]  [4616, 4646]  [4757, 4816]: -1.2 angstrom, 246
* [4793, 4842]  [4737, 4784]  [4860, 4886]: 6.3 angstrom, 284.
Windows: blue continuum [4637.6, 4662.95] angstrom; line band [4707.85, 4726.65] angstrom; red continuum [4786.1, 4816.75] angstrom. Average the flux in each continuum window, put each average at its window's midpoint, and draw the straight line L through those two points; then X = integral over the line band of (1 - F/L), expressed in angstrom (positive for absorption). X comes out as -4.8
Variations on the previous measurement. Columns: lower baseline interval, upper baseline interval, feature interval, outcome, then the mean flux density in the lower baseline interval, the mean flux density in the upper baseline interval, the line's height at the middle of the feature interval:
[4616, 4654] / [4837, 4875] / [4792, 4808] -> -2.1 angstrom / 192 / 218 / 211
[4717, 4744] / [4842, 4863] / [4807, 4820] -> -0.9 angstrom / 313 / 218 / 248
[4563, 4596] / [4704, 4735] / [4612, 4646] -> 4.1 angstrom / 166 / 291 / 210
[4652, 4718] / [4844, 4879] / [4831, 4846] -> -0.9 angstrom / 241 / 214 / 217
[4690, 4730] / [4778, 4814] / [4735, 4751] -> -3.6 angstrom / 277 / 279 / 278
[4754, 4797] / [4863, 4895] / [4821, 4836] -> 1.6 angstrom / 333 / 207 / 268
